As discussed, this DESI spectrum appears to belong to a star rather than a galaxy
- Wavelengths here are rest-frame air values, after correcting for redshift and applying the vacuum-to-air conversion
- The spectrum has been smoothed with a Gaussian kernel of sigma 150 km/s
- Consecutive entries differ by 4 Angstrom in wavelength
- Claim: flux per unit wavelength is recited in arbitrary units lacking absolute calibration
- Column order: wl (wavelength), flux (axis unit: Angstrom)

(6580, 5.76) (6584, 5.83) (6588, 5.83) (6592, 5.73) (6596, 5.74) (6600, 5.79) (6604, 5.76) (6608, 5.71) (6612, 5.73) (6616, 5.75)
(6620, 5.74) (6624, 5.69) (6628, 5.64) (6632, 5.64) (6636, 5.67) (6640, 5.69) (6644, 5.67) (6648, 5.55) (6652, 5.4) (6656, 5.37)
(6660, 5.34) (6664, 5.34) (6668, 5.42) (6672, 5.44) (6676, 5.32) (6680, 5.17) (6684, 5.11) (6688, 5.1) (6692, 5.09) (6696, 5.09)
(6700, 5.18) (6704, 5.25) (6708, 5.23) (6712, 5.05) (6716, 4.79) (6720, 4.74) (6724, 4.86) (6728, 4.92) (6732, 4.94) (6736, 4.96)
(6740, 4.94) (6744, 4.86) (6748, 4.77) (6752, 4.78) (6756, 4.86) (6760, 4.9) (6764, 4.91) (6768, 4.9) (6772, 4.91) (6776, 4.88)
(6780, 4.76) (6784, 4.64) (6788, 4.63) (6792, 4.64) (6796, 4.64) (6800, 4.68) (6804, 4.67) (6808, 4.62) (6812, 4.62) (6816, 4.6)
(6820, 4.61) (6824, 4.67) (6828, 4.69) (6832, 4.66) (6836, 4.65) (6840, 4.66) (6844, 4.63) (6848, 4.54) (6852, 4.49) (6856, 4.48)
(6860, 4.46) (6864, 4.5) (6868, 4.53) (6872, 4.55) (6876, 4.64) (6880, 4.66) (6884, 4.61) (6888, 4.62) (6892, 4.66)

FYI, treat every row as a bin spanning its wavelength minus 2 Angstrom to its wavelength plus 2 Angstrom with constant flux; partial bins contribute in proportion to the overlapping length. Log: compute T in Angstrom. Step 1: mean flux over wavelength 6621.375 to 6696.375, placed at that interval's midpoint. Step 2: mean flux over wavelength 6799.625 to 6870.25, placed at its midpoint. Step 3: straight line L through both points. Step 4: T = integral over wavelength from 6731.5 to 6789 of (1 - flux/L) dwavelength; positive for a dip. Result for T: 1.2 Angstrom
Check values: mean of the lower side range 5.42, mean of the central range 4.84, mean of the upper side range 4.6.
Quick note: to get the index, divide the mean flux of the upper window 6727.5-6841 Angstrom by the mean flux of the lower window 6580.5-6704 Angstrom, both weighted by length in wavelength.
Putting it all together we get 0.86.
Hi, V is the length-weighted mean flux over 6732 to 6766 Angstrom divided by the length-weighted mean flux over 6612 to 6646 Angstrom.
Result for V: 0.86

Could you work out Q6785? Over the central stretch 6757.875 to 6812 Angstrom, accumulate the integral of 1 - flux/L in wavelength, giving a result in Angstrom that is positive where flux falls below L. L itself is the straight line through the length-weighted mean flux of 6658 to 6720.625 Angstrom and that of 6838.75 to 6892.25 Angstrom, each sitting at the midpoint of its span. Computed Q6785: 1.1 Angstrom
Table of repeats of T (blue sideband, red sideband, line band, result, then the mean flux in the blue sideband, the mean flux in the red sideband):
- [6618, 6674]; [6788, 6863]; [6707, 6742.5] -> 1.43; 5.54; 4.61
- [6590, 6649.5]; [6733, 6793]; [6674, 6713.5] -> 0.67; 5.7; 4.83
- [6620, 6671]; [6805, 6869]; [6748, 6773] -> 0.52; 5.54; 4.59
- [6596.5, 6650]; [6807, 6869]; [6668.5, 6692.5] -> 0.78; 5.7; 4.59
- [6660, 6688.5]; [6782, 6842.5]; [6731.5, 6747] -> 0.22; 5.29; 4.65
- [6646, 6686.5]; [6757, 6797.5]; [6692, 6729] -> 0.74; 5.34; 4.78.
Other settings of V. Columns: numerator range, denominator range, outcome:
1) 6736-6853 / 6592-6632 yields 0.83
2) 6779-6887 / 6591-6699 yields 0.84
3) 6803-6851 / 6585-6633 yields 0.81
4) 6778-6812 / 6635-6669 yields 0.85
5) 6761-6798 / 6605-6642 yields 0.84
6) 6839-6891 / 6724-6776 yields 0.93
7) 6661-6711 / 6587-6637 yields 0.91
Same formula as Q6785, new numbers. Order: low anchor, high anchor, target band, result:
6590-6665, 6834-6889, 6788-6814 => 1.1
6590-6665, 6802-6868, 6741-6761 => 0.7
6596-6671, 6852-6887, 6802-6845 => 1.0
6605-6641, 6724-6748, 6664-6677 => -0.1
